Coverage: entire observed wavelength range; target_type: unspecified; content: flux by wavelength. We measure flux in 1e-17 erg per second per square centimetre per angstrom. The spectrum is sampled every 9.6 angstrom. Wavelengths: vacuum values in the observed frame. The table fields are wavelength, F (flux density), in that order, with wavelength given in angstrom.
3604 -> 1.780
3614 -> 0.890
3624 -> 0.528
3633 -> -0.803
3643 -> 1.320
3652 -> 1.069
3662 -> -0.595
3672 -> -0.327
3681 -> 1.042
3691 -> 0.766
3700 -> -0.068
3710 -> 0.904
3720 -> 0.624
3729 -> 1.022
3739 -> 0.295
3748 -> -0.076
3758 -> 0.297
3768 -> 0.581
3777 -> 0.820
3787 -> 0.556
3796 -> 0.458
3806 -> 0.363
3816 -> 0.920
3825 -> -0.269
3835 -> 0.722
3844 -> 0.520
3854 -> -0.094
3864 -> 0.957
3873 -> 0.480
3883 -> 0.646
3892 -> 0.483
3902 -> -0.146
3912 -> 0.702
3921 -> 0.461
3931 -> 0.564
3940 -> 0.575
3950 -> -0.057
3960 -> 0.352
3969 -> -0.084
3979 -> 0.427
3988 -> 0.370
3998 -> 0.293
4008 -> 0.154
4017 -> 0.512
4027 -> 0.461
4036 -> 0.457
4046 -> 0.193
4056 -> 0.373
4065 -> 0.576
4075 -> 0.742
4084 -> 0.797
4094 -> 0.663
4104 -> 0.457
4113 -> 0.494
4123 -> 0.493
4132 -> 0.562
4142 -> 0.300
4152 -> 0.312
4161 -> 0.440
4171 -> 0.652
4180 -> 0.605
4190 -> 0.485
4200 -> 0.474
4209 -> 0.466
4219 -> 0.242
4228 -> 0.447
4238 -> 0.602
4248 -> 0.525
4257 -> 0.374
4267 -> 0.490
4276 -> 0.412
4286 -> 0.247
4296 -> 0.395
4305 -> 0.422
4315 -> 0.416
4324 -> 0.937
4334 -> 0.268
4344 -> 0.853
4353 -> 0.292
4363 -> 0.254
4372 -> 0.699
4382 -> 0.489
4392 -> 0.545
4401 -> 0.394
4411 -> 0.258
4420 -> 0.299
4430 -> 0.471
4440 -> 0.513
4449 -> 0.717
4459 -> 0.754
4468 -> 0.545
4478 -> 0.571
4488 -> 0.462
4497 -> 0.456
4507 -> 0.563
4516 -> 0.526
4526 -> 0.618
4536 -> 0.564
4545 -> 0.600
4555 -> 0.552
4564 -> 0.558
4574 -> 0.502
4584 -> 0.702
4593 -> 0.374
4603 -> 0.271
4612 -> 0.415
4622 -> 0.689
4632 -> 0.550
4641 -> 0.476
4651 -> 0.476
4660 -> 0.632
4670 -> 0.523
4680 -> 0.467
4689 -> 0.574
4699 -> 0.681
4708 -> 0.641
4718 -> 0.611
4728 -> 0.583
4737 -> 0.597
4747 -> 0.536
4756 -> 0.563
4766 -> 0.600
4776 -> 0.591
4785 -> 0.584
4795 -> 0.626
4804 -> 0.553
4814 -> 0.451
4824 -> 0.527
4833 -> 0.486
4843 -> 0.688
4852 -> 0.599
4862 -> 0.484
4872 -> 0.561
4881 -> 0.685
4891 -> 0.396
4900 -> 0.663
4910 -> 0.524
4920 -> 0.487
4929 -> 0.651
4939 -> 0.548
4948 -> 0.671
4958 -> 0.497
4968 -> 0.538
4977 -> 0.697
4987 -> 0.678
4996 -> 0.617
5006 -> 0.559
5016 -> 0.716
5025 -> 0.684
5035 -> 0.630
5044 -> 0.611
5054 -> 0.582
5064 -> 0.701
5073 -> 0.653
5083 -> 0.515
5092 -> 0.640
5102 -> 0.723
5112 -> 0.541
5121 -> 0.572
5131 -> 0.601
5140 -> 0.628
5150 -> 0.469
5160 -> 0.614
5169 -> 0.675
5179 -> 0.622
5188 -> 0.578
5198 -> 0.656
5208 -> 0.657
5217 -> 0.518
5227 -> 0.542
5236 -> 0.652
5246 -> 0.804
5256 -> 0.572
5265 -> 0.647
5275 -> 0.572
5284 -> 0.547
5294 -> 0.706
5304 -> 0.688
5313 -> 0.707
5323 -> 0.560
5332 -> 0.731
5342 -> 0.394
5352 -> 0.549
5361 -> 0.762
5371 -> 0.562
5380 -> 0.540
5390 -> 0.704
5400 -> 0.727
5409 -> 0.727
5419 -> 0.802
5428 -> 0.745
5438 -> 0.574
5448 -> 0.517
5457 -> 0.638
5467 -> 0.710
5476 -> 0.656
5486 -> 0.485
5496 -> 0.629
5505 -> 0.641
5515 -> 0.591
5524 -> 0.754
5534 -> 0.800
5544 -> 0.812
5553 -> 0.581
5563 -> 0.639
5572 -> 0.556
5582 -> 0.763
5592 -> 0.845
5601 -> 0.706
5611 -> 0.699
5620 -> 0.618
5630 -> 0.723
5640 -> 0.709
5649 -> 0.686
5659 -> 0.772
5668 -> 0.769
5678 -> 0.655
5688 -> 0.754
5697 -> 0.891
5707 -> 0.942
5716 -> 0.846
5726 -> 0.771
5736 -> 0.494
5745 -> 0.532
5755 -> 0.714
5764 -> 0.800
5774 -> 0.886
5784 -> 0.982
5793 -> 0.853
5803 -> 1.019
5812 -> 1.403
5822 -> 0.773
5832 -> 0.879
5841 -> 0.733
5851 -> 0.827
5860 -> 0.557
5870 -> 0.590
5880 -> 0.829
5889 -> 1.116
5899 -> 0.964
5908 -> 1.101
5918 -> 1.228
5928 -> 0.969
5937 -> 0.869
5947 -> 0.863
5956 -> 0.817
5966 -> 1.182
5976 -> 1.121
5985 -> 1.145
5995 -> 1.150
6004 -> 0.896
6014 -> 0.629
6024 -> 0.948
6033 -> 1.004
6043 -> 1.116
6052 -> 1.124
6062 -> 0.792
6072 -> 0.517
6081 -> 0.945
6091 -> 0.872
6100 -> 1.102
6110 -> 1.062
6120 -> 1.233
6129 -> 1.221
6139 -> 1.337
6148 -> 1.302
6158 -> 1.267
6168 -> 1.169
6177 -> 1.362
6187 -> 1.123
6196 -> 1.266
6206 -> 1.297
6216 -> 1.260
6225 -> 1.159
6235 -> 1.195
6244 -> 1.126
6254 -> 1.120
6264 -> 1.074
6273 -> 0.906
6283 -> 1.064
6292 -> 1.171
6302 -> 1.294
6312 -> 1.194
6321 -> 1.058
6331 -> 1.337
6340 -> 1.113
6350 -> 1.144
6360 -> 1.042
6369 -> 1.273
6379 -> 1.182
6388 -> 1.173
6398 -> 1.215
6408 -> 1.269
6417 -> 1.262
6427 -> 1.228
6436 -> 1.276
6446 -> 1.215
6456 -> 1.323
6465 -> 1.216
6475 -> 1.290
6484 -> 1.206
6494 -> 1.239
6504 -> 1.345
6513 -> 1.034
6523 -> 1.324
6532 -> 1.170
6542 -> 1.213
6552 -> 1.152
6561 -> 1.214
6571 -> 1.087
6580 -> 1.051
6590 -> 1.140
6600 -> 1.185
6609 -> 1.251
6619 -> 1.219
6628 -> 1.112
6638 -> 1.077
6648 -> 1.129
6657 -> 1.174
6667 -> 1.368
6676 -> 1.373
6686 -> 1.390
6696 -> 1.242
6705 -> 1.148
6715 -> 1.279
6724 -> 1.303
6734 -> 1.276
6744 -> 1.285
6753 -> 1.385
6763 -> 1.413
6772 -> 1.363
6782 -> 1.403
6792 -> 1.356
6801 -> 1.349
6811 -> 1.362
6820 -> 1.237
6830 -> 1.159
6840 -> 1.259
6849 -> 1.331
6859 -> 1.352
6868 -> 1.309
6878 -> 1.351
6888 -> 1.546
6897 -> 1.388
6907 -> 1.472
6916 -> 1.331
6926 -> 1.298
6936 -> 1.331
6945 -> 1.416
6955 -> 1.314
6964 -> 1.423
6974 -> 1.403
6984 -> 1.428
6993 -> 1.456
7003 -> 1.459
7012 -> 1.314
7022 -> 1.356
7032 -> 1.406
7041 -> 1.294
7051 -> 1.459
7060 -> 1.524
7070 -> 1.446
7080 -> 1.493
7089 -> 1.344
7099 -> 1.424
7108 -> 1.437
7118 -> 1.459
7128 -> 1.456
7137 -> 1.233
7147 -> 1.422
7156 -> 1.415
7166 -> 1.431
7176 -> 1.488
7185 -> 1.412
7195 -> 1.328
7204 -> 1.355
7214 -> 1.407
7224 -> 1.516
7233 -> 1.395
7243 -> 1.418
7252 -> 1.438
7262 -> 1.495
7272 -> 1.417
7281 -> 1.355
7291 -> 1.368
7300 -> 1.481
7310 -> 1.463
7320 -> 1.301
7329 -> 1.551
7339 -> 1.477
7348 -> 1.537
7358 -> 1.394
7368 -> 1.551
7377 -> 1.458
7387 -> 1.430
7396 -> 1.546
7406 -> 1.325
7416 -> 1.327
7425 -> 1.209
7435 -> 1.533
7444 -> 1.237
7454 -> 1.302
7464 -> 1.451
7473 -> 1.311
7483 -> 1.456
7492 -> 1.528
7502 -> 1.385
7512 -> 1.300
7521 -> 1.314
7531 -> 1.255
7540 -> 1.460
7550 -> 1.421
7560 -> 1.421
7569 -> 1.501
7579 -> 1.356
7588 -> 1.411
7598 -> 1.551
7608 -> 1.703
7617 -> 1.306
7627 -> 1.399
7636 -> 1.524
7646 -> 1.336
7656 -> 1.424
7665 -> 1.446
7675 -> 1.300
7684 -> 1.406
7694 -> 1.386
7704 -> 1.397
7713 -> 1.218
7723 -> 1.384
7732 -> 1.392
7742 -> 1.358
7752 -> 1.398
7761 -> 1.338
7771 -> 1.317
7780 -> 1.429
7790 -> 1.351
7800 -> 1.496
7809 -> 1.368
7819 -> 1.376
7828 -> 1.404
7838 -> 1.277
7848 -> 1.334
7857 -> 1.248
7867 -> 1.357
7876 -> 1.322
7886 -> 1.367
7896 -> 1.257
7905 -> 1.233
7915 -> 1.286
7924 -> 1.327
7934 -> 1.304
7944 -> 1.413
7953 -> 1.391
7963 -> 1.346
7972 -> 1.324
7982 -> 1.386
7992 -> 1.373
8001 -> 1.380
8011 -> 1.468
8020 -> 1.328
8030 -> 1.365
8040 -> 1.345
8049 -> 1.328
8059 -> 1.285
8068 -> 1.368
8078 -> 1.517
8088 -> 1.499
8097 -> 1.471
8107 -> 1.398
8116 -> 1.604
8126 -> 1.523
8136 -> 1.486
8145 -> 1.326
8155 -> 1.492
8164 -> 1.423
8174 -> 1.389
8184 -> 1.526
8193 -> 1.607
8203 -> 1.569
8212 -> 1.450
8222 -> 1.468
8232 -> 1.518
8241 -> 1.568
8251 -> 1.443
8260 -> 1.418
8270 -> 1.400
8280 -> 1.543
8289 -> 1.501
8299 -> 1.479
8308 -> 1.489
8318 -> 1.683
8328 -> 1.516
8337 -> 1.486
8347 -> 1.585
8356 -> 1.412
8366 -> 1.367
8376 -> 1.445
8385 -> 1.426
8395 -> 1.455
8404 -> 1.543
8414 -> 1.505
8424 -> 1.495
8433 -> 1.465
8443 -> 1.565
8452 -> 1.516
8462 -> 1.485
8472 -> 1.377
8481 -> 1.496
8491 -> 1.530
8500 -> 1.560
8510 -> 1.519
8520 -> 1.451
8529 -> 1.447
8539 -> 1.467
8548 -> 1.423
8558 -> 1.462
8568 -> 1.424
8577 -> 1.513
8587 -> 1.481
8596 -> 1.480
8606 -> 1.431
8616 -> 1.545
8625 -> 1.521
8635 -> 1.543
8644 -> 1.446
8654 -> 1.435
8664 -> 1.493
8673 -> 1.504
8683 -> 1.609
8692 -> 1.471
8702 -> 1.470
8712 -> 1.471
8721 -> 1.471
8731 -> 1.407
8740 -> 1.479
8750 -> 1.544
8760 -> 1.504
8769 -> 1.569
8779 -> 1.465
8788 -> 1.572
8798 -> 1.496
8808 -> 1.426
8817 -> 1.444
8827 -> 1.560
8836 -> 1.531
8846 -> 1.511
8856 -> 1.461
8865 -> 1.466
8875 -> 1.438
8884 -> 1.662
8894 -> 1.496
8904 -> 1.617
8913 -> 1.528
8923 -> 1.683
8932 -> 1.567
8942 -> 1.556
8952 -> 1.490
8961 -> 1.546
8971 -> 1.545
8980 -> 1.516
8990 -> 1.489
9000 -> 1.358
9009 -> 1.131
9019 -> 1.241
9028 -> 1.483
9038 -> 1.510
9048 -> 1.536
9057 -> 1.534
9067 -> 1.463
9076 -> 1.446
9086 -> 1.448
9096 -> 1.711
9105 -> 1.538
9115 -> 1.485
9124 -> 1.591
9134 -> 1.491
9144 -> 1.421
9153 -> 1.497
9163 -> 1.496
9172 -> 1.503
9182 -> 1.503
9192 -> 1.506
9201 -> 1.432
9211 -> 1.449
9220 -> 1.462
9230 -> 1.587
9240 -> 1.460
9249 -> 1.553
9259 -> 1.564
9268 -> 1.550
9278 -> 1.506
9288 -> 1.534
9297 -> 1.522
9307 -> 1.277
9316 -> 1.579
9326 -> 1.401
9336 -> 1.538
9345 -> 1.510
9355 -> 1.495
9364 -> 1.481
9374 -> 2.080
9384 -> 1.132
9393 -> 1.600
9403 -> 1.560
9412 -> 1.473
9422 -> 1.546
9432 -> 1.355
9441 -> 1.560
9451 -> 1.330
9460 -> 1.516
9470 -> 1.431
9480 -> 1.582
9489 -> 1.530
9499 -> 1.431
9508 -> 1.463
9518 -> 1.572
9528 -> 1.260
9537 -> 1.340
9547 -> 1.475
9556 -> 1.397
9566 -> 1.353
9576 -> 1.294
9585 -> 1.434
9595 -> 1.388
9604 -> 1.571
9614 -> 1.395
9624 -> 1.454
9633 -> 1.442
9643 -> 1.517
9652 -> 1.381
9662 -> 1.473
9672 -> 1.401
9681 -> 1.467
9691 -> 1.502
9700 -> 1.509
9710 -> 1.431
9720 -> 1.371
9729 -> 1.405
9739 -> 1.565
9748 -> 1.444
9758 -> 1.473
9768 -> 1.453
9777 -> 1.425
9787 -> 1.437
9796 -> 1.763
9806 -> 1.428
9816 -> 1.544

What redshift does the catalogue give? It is 0.529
